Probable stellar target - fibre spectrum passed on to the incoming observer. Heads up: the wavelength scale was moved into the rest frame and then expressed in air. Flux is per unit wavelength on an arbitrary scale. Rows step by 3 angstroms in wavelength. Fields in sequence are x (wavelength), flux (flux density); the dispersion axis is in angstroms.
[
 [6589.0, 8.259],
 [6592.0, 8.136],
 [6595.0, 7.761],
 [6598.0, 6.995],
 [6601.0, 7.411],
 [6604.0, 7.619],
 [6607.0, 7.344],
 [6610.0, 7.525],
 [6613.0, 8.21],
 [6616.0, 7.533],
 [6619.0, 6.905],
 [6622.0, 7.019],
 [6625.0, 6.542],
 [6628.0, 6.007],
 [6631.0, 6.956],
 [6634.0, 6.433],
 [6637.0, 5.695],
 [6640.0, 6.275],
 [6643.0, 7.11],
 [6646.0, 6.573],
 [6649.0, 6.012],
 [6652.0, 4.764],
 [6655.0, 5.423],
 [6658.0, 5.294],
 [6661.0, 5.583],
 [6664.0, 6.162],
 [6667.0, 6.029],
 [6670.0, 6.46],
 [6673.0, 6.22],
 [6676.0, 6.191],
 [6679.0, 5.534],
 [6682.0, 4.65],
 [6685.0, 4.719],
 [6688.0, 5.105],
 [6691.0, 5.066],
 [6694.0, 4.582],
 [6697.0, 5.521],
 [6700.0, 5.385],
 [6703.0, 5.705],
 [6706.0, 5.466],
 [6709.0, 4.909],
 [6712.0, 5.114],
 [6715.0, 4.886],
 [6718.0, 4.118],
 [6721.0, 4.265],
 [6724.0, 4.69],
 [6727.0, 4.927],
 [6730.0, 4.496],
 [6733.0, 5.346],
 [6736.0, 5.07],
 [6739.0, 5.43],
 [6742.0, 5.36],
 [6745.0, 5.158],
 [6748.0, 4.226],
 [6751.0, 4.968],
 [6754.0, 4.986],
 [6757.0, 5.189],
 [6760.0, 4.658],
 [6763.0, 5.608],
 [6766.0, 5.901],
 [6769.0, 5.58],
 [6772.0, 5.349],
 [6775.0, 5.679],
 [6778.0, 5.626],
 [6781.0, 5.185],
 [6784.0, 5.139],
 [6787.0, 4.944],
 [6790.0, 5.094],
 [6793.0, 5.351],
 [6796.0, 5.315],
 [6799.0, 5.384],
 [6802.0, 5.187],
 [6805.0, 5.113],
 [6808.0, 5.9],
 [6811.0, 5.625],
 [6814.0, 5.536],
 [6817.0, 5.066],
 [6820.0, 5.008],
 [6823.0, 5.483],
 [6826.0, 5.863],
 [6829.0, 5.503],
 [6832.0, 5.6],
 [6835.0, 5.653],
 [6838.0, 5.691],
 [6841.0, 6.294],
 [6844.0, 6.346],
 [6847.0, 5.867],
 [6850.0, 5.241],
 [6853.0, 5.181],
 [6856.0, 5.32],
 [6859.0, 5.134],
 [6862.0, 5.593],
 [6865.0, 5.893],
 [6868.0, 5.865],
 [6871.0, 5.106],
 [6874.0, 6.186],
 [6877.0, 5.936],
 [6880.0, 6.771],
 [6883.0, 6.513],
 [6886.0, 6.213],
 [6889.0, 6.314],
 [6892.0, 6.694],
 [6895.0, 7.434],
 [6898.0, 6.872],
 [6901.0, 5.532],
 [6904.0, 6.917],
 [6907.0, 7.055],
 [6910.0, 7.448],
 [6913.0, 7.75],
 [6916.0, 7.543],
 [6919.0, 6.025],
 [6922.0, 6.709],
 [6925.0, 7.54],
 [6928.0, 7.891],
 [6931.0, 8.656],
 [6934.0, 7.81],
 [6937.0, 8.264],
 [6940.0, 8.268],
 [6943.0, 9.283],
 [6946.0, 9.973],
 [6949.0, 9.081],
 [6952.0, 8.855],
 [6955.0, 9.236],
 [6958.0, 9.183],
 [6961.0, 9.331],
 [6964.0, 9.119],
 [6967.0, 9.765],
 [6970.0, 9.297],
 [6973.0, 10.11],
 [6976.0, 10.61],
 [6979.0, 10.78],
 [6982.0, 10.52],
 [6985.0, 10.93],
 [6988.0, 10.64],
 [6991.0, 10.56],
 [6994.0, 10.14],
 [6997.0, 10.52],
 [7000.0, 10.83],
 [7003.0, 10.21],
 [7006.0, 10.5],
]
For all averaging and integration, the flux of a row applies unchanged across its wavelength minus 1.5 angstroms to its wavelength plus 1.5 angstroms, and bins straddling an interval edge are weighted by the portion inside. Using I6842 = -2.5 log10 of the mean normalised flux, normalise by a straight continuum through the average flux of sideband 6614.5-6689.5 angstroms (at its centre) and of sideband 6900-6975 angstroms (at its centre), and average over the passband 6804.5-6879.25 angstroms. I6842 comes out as 0.32 mag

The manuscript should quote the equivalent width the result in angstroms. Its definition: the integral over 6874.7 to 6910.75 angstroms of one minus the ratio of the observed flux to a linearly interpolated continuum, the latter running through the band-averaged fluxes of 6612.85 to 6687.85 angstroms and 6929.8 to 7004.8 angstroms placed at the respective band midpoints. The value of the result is 9.10 angstroms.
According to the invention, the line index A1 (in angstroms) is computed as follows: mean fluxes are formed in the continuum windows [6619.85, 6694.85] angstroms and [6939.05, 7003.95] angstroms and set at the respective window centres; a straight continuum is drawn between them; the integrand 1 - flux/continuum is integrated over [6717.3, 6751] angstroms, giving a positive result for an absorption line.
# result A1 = 9.9 angstroms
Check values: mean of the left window 5.88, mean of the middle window 4.85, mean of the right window 9.89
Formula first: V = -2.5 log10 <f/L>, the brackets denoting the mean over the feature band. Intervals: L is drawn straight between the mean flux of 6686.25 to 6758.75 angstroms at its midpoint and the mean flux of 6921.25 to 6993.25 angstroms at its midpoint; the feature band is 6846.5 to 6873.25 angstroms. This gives 0.34 mag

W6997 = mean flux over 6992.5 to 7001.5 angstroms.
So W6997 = 10.5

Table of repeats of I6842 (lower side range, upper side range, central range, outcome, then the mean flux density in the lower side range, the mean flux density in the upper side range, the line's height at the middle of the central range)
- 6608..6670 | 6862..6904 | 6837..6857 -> 0.10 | 6.41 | 6.26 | 6.28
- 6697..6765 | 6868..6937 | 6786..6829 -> 0.09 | 5.02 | 6.87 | 5.84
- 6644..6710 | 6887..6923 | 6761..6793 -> 0.13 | 5.53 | 6.85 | 6.11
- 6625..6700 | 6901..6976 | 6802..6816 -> 0.29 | 5.77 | 8.37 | 7.15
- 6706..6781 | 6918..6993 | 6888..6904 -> 0.21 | 5.07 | 9.16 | 8.02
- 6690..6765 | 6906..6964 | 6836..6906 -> 0.20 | 5.01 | 8.24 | 7.24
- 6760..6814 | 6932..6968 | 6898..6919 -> 0.16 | 5.39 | 9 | 8.08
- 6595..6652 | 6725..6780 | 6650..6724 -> 0.15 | 6.86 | 5.19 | 6.04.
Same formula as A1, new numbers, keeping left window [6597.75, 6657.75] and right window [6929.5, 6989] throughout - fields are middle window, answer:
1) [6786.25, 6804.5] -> 6.5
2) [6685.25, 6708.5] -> 6.6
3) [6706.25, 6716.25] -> 3.2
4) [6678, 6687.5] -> 2.9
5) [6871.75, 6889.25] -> 5.0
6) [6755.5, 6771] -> 4.8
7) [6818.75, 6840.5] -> 7.3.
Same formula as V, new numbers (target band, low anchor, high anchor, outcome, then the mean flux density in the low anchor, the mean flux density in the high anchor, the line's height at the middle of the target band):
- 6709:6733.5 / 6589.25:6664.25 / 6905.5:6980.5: 0.47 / 6.73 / 8.62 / 7.29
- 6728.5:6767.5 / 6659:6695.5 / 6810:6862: 0.09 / 5.52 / 5.55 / 5.54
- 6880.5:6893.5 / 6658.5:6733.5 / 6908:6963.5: 0.18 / 5.24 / 8.27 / 7.66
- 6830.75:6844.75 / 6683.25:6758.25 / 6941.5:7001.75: 0.23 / 4.99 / 9.94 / 7.3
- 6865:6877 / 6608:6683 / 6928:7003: 0.44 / 6.3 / 9.63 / 8.65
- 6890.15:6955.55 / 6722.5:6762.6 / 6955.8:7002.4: 0.16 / 4.98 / 10.1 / 8.92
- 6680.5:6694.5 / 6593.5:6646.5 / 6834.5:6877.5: 0.34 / 7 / 5.68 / 6.63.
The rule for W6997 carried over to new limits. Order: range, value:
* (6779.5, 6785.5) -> 5.16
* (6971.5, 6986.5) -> 10.6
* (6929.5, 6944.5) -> 8.46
